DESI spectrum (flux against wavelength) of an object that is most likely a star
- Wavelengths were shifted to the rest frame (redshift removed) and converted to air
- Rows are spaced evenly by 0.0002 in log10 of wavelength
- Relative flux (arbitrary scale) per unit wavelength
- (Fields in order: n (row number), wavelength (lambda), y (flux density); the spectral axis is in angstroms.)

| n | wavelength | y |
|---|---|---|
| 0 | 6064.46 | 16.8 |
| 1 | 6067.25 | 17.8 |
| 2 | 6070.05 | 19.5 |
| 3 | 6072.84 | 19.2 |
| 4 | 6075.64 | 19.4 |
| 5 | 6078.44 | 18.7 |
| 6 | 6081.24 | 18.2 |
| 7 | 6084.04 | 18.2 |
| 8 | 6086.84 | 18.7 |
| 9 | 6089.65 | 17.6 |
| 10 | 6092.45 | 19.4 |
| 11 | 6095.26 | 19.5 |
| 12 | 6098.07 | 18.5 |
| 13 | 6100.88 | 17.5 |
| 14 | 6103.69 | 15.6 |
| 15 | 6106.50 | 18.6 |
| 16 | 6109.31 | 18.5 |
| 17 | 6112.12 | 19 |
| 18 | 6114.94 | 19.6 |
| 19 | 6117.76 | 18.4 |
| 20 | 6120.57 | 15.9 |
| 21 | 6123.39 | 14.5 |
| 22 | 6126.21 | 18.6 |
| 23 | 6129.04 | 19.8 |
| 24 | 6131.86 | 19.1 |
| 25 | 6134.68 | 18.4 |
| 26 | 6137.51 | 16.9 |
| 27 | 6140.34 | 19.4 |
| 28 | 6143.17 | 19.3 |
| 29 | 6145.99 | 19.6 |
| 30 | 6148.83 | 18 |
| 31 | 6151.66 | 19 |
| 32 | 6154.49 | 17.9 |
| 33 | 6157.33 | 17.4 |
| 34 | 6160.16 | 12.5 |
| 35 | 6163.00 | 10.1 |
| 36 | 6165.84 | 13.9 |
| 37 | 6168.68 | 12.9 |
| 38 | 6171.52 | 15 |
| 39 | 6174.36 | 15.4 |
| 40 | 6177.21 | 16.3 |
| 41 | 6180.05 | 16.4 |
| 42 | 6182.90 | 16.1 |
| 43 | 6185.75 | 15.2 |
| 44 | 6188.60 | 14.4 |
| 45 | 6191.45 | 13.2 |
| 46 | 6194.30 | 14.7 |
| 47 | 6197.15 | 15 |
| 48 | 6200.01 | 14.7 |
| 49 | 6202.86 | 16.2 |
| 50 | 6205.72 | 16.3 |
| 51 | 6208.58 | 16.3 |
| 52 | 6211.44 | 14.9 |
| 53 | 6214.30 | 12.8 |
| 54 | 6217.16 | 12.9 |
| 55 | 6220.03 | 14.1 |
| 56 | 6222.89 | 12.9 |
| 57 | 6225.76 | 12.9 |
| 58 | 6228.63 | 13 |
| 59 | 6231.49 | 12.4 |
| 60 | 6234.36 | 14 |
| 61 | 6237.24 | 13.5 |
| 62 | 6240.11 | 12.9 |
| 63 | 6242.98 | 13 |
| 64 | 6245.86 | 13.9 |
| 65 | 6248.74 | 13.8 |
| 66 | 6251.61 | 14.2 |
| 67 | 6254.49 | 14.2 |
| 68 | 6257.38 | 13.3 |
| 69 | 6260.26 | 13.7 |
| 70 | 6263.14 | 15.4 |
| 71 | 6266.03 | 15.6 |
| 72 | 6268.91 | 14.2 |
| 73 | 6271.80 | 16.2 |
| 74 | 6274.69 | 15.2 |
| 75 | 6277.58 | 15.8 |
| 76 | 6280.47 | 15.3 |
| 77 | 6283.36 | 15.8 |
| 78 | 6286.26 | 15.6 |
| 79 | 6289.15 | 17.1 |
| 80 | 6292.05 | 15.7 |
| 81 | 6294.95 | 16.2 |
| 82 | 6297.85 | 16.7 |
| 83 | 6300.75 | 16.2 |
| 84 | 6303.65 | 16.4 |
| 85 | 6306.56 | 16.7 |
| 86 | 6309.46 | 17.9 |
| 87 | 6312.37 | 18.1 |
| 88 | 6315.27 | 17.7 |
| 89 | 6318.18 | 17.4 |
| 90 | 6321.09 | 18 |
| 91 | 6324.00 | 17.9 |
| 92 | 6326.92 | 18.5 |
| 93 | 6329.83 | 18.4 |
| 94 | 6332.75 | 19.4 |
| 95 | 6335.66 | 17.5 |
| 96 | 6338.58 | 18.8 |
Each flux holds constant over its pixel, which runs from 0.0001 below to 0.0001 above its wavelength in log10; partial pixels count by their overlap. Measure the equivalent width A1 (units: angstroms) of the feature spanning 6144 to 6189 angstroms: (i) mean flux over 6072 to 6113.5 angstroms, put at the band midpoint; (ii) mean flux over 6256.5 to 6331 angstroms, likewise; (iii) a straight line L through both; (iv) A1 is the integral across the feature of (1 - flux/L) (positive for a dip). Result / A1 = 5.0 angstroms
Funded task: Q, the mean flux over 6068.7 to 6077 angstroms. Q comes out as 19.4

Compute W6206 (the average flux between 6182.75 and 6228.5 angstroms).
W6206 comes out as 14.4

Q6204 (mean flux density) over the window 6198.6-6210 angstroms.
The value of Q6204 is 15.9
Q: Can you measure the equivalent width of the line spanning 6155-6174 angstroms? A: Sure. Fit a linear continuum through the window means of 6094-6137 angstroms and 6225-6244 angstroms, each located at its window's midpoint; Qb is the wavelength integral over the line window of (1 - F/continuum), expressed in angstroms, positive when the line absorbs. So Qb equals 2.5 angstroms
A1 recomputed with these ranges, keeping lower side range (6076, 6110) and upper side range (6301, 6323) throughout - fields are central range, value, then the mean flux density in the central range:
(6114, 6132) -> 0.29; 17.9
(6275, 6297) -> 2.00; 15.9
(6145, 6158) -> -0.25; 18.4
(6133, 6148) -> -0.51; 18.7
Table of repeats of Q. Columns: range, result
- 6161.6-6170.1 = 12.3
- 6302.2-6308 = 16.5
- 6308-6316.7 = 17.9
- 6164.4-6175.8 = 14.3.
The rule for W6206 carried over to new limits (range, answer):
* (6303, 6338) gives 17.9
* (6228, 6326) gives 15.4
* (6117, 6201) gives 16.3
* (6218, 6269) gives 13.7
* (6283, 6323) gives 16.9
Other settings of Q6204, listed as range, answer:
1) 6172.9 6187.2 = 15.9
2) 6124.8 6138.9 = 18.6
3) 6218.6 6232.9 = 13.1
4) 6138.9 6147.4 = 19.4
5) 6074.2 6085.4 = 18.6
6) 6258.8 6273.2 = 15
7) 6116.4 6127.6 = 16.9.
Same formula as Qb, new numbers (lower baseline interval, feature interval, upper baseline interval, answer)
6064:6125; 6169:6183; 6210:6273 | 0.1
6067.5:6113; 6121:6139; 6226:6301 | -0.2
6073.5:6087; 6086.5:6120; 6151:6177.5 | -1.4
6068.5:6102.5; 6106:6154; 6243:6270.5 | -2.4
